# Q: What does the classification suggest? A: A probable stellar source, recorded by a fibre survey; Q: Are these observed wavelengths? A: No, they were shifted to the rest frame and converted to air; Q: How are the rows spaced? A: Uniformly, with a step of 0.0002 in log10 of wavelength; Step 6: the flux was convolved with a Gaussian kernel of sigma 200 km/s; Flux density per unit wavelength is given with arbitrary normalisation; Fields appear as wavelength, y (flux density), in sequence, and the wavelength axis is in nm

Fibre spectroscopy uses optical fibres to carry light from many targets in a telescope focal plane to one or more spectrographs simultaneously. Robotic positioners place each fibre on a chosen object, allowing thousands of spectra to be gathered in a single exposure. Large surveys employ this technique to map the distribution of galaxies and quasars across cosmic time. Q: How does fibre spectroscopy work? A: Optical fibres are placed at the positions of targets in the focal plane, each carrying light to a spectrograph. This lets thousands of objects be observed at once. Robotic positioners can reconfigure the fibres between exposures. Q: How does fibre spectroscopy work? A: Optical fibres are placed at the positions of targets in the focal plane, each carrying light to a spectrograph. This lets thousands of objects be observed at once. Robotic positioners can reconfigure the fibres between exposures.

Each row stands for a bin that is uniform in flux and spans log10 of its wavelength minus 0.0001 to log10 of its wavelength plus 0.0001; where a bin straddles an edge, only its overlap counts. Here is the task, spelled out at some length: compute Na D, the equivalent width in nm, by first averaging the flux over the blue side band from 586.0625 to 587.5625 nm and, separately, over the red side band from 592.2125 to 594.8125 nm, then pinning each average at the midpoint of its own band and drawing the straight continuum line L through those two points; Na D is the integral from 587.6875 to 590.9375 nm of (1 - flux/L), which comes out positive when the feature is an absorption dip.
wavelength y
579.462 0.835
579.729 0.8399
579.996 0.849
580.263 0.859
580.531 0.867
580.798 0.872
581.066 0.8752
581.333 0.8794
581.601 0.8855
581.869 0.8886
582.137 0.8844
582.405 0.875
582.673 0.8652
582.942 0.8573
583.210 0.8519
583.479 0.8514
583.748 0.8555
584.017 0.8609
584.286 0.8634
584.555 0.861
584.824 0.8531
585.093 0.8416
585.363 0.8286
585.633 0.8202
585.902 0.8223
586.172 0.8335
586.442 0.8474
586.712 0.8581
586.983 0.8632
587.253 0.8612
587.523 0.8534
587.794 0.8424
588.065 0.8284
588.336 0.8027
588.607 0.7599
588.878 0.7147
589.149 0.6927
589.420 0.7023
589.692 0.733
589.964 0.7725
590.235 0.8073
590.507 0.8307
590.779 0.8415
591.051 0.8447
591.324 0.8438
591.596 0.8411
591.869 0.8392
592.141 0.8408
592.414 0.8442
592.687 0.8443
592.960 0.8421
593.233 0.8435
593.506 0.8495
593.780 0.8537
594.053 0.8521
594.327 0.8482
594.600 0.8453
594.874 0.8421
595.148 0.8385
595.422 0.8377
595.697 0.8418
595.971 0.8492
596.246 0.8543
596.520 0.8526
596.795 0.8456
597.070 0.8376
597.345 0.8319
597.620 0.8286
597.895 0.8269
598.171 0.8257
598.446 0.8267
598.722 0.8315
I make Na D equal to 0.281 nm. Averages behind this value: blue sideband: 0.853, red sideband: 0.847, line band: 0.777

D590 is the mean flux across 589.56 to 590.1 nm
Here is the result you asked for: 0.754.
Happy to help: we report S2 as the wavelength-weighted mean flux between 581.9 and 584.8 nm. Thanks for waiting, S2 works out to 0.863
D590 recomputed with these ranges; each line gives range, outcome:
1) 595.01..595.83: 0.839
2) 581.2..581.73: 0.882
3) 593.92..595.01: 0.847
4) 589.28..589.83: 0.717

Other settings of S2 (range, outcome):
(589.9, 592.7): 0.833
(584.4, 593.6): 0.821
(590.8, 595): 0.845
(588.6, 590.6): 0.75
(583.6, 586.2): 0.845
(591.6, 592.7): 0.842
